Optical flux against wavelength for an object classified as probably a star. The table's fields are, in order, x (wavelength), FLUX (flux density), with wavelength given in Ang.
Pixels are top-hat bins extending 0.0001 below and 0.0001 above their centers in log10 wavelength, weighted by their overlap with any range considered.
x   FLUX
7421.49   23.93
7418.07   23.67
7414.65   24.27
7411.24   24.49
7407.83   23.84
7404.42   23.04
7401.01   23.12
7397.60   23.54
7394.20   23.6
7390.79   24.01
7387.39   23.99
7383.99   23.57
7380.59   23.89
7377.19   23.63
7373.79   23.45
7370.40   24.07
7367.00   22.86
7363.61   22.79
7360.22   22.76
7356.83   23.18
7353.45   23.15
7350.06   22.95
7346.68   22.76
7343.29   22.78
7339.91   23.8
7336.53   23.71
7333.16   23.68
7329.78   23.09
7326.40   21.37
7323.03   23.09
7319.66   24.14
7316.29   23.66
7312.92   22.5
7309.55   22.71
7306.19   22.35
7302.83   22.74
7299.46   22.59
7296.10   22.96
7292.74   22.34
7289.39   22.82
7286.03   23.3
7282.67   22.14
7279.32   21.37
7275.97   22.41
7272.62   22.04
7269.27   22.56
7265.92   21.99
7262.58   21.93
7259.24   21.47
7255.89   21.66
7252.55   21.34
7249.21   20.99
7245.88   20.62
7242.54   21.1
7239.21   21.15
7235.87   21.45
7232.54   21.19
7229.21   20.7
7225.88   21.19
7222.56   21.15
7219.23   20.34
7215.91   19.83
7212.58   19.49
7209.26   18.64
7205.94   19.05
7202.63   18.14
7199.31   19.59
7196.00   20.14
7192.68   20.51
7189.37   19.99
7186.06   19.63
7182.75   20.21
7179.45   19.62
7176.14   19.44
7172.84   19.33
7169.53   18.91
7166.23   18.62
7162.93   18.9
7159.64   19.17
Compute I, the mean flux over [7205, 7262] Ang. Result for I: 20.7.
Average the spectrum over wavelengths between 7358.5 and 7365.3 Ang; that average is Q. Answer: 22.8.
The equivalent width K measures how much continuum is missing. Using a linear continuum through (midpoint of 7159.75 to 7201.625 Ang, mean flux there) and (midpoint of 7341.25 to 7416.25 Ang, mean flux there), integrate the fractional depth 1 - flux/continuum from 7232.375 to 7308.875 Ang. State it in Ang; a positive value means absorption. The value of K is -2.3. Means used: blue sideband 19.5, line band 22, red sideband 23.4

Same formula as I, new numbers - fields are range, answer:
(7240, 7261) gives 21.2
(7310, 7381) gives 23.2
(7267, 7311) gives 22.5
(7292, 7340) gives 23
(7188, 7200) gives 20.1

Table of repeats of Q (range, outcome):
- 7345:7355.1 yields 23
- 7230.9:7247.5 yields 21.1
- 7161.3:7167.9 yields 18.8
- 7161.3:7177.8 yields 19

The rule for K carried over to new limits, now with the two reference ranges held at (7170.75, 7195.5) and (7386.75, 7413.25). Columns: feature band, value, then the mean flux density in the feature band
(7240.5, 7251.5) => 0.00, 21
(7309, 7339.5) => -1.10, 23.1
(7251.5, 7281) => -0.79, 21.9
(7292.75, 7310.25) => -0.56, 22.6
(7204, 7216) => 0.68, 19.2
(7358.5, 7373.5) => -0.04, 23.2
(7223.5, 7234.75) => -0.23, 21.1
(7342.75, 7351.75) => -0.03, 22.8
